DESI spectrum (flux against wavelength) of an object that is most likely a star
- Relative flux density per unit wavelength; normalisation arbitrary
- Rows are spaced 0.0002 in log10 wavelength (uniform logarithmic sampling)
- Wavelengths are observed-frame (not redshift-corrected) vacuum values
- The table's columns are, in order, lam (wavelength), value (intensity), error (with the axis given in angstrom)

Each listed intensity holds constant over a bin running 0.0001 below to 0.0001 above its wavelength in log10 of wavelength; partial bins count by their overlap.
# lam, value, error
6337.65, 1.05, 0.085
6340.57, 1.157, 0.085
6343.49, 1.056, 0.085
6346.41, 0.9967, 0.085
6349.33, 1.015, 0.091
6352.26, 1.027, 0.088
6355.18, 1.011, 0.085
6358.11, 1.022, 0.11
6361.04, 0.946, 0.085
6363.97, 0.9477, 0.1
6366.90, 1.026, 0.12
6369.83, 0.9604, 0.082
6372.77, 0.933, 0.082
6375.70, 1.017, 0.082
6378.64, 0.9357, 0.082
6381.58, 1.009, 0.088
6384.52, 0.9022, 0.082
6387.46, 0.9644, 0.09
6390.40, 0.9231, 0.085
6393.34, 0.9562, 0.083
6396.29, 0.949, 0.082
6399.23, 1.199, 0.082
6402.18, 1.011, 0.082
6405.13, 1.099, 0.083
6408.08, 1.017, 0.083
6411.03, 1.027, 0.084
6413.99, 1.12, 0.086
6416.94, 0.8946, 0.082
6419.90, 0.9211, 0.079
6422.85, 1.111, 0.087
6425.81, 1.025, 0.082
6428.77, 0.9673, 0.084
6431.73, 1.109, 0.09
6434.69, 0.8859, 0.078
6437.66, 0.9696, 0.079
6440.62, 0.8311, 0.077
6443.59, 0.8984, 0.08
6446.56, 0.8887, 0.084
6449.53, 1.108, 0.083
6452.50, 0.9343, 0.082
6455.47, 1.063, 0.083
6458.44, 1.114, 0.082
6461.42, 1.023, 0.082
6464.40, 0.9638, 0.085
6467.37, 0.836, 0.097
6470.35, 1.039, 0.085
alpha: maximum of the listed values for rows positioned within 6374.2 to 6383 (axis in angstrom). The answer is 1.017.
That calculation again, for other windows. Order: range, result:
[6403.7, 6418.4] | 1.12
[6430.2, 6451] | 1.109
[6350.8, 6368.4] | 1.027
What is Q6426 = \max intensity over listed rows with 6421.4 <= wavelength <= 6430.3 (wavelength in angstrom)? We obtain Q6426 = 1.111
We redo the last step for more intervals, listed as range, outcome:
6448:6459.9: 1.114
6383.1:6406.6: 1.199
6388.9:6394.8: 0.9562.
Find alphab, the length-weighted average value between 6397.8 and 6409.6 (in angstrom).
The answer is 1.08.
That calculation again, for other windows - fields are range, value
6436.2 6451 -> 0.939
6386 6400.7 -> 0.999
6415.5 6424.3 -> 0.976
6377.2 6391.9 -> 0.947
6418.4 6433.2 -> 1.03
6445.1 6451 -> 0.998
